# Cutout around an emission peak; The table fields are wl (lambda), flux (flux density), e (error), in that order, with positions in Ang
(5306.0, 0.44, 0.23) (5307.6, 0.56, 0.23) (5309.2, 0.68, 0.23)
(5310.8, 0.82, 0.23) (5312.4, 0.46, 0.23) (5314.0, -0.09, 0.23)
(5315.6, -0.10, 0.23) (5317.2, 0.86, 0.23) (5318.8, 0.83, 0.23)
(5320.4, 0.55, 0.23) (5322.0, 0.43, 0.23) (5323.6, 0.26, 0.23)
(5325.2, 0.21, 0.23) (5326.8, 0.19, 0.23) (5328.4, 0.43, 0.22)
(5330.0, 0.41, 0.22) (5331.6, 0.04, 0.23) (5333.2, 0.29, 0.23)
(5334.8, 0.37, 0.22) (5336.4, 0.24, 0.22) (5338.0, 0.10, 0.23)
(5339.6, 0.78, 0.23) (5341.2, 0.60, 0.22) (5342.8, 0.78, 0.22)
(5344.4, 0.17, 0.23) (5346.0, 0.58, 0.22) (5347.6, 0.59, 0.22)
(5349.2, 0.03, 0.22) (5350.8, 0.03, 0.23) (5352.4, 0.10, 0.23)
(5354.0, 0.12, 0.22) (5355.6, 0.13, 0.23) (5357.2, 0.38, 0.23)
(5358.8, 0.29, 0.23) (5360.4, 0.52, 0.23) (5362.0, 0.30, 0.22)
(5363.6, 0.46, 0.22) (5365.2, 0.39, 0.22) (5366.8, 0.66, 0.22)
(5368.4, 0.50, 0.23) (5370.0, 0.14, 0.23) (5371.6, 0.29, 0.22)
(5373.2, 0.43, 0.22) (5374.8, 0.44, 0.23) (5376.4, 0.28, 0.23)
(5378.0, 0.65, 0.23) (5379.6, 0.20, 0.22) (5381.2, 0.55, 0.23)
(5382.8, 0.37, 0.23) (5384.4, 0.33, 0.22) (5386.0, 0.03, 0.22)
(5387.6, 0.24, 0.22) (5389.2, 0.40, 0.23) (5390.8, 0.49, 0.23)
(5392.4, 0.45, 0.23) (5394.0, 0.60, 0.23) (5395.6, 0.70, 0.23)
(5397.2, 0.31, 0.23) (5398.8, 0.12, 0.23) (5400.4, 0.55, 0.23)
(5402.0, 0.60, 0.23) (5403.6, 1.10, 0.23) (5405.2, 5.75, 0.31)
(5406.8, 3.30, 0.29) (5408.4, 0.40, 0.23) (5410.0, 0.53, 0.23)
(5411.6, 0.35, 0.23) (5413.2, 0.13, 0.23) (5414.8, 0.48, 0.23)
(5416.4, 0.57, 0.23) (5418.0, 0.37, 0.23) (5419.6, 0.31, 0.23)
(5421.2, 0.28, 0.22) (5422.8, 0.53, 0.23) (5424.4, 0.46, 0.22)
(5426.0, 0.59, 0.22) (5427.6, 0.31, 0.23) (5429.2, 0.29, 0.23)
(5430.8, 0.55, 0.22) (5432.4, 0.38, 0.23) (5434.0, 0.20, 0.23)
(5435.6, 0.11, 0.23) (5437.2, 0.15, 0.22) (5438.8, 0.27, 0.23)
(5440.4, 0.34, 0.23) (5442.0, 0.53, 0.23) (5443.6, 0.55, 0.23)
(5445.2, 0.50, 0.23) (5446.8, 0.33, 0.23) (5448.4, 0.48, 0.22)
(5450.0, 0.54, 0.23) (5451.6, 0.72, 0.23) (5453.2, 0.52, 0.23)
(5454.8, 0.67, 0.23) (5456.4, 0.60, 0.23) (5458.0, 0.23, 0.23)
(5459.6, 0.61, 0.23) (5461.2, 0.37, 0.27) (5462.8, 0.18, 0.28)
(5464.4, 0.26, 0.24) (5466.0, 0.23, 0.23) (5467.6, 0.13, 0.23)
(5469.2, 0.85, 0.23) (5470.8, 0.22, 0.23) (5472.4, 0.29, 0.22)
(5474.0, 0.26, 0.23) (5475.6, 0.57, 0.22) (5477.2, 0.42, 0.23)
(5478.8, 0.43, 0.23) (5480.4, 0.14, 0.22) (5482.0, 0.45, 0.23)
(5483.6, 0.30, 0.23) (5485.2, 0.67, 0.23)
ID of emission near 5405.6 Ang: H-beta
